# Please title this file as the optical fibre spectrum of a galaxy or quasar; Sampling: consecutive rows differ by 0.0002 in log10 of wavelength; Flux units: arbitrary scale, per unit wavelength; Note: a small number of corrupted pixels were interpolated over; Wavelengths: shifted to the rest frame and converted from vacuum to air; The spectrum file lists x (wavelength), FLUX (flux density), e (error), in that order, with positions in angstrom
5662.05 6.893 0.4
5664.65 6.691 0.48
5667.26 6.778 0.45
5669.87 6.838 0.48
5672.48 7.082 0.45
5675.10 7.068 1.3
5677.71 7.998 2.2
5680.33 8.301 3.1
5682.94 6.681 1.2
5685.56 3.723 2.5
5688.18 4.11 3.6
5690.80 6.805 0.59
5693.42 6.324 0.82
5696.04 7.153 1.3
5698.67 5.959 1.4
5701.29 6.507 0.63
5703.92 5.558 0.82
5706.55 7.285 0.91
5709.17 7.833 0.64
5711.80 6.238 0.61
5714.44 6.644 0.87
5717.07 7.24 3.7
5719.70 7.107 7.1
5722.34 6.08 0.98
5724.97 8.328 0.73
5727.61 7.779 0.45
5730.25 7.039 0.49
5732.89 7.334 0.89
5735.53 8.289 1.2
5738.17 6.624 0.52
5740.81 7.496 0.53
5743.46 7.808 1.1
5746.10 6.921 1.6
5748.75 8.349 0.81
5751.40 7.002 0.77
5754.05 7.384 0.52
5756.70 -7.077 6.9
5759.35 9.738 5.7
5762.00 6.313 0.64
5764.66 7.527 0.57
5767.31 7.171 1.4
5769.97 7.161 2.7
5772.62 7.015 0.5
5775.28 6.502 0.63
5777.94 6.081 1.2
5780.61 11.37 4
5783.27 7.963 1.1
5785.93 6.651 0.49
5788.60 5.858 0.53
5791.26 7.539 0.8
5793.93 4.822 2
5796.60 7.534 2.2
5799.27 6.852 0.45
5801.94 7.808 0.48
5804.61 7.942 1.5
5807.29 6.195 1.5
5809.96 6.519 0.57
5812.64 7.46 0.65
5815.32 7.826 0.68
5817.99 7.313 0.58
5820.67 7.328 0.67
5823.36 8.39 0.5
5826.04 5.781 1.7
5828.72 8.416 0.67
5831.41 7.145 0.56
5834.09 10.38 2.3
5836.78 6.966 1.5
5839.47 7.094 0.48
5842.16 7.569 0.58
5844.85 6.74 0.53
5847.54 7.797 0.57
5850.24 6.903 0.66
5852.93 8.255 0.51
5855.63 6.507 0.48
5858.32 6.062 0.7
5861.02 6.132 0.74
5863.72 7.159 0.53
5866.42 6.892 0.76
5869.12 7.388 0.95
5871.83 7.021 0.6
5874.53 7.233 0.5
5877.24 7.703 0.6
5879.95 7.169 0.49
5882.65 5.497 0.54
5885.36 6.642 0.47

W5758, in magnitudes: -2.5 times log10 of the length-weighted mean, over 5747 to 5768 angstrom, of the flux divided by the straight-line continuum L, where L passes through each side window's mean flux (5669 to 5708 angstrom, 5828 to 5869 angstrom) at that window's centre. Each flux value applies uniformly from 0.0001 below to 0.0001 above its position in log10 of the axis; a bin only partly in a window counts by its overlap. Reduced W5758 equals 0.18 mag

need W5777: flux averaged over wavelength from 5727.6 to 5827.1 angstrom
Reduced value 6.93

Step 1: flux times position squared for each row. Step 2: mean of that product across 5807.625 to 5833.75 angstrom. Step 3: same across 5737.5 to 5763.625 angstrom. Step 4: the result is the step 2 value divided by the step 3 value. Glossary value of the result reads 1.26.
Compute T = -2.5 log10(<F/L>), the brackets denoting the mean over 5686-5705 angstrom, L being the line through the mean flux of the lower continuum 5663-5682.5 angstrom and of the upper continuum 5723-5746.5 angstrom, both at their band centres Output 0.22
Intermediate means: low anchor 7.22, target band 5.96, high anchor 7.5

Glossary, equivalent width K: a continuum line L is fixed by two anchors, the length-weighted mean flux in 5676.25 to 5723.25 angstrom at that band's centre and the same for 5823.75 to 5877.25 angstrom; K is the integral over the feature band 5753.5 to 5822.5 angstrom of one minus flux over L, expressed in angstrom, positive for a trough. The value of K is 2.4 angstrom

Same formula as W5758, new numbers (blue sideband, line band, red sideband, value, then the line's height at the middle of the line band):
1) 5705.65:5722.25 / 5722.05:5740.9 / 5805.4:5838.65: -0.056 mag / 7.06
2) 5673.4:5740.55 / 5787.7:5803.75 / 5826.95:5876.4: 0.050 mag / 7.11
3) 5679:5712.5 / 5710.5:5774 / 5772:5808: 0.002 mag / 6.75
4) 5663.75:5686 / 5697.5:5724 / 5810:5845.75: 0.062 mag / 7.06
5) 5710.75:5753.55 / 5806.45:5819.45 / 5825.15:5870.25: 0.025 mag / 7.26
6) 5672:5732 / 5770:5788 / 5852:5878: -0.096 mag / 6.86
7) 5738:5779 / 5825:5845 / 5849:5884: -0.125 mag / 6.76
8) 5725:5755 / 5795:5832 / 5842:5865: -0.022 mag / 7.16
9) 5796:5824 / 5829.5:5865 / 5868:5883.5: -0.018 mag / 7.18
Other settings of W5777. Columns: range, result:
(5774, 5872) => 7.25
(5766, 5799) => 7.13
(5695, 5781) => 6.79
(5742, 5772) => 6.23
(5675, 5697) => 6.42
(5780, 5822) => 7.24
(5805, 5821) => 7.14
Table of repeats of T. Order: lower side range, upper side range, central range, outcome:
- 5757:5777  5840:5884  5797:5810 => -0.06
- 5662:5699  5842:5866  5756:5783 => 0.04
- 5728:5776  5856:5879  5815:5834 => -0.12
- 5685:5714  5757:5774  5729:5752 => -0.15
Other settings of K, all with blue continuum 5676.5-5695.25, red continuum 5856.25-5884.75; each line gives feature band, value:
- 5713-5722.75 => -0.7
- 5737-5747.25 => -1.2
